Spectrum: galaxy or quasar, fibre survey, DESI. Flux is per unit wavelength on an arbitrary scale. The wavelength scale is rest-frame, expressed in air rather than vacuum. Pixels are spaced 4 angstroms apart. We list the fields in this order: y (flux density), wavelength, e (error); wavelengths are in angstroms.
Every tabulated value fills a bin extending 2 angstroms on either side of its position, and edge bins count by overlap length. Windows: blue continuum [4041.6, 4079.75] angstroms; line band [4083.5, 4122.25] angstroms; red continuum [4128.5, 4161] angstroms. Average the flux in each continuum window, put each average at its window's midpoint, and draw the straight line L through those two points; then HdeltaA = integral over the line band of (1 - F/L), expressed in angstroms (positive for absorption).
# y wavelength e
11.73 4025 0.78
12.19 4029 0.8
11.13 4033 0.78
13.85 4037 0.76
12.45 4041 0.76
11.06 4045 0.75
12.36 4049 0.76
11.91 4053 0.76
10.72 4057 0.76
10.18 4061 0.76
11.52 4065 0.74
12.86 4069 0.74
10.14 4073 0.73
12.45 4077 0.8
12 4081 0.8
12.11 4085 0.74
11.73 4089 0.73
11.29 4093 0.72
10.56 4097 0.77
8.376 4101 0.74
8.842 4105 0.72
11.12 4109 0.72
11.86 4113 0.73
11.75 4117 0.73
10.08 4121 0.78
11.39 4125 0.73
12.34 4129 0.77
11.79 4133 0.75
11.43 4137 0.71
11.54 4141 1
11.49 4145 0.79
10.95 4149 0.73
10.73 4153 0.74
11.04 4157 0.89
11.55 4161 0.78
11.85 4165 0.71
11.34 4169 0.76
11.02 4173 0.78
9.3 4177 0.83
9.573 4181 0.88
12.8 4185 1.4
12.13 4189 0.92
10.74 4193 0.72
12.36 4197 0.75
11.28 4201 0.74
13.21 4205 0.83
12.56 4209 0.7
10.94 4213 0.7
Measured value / 2.3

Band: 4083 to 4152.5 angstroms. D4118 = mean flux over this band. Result 11.1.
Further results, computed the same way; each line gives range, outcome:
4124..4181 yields 11.2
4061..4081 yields 11.6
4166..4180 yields 10.6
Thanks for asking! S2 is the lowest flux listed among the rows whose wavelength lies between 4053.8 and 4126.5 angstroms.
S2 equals 8.376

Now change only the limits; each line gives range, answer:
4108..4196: 9.3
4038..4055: 11.06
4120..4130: 10.08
